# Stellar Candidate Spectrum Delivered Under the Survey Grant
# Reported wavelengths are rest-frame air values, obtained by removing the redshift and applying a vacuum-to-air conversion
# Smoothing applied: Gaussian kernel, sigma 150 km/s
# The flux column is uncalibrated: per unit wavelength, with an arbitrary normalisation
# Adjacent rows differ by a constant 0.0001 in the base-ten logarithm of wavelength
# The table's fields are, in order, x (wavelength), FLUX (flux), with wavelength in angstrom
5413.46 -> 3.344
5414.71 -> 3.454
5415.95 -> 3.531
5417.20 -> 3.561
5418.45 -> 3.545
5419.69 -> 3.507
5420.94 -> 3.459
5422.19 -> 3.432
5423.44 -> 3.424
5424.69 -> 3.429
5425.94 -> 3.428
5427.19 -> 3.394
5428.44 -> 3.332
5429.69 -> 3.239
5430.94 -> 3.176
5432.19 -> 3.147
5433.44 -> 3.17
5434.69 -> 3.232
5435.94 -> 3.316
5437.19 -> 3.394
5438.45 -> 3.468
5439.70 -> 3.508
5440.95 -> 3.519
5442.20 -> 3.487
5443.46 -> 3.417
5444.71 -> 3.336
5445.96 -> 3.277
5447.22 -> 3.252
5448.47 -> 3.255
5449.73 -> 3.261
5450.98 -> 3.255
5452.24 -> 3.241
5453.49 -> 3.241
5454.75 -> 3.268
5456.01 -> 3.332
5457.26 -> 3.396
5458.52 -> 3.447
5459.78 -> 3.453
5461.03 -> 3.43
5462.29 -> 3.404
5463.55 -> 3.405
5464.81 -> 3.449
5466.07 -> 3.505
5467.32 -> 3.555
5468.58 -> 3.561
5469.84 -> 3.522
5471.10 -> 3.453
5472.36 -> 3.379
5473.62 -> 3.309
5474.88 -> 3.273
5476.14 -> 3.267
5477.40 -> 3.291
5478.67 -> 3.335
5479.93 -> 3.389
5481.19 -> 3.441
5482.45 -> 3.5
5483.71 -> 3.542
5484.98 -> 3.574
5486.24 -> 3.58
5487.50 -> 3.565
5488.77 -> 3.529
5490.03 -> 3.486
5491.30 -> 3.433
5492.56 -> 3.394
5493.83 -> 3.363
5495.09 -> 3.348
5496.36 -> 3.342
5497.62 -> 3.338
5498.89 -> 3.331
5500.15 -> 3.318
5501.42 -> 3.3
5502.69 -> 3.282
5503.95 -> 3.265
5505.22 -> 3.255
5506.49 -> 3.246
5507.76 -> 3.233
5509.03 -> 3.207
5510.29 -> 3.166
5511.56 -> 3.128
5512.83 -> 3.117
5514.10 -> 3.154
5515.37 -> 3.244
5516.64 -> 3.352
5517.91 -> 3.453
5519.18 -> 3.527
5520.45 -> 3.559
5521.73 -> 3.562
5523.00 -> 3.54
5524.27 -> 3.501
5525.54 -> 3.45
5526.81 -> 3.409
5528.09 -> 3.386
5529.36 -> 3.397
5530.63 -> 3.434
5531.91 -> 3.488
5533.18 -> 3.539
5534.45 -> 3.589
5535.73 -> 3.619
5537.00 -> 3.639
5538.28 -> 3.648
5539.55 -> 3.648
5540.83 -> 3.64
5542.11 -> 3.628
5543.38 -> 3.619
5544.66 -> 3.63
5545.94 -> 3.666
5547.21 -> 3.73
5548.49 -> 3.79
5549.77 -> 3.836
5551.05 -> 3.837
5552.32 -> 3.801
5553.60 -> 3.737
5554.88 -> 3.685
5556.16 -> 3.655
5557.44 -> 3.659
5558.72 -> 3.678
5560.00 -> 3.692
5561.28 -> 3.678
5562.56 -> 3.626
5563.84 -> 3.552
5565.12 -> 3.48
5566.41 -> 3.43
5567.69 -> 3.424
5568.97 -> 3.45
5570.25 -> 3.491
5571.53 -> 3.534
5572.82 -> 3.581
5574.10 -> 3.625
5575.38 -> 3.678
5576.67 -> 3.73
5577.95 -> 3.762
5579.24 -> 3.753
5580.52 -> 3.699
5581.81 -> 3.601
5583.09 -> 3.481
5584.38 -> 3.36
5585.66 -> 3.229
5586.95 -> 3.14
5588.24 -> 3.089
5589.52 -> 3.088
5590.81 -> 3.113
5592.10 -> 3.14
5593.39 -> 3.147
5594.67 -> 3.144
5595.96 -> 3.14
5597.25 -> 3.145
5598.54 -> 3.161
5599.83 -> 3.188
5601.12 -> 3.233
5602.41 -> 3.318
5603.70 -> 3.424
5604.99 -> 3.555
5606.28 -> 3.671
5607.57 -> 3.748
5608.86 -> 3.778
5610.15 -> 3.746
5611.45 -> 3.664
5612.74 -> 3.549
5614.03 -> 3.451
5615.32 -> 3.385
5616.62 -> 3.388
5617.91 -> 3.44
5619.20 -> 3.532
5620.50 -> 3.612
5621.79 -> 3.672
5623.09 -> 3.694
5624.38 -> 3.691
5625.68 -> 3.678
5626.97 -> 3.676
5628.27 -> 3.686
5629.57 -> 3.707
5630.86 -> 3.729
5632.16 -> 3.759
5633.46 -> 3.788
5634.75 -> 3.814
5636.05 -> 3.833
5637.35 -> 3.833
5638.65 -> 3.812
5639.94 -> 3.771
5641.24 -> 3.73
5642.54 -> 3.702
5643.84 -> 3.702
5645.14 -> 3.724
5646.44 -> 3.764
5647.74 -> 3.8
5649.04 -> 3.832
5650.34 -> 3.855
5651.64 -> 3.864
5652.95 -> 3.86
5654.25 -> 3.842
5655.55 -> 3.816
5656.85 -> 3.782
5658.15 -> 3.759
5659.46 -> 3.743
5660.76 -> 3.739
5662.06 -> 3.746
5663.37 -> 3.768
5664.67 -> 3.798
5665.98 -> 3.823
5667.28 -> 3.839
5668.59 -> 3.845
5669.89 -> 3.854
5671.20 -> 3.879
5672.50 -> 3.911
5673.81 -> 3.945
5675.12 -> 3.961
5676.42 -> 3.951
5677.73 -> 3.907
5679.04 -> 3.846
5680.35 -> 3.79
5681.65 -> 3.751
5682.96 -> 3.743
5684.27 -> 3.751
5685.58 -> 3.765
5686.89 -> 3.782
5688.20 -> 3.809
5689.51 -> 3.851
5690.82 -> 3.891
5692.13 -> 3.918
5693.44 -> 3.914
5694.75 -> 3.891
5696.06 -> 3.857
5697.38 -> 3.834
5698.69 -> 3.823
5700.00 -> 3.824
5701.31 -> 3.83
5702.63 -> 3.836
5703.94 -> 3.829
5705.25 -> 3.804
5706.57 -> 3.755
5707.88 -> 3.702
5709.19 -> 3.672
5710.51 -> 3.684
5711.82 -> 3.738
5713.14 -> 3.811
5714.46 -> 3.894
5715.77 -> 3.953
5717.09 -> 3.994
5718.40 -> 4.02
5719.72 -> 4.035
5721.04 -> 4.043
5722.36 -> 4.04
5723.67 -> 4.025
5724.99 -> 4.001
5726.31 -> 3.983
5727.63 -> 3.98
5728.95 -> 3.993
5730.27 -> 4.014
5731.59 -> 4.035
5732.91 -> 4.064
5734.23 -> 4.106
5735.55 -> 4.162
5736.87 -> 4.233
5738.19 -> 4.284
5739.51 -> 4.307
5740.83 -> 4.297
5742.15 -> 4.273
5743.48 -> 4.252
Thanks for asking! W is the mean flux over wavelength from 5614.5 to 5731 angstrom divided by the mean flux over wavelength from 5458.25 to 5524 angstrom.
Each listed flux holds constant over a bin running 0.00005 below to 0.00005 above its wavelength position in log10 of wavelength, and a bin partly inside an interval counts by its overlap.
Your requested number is 1.1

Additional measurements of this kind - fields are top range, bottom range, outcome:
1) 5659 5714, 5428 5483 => 1.14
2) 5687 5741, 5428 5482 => 1.17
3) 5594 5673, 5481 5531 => 1.08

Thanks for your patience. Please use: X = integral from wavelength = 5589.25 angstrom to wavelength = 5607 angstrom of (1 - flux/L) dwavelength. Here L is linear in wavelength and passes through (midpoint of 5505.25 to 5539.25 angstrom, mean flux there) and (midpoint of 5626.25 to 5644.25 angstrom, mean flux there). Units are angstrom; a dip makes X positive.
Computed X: 1.9 angstrom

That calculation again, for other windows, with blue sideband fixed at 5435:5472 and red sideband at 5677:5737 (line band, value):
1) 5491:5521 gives 1.6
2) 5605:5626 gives 0.6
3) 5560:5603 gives 2.8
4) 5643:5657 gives -0.1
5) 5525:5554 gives -0.4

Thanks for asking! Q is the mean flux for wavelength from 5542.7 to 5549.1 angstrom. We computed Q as 3.69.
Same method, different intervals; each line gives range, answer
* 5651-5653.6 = 3.85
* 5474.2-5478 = 3.28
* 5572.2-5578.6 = 3.68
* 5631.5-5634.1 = 3.76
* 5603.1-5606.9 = 3.55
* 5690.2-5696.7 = 3.9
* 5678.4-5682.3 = 3.8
